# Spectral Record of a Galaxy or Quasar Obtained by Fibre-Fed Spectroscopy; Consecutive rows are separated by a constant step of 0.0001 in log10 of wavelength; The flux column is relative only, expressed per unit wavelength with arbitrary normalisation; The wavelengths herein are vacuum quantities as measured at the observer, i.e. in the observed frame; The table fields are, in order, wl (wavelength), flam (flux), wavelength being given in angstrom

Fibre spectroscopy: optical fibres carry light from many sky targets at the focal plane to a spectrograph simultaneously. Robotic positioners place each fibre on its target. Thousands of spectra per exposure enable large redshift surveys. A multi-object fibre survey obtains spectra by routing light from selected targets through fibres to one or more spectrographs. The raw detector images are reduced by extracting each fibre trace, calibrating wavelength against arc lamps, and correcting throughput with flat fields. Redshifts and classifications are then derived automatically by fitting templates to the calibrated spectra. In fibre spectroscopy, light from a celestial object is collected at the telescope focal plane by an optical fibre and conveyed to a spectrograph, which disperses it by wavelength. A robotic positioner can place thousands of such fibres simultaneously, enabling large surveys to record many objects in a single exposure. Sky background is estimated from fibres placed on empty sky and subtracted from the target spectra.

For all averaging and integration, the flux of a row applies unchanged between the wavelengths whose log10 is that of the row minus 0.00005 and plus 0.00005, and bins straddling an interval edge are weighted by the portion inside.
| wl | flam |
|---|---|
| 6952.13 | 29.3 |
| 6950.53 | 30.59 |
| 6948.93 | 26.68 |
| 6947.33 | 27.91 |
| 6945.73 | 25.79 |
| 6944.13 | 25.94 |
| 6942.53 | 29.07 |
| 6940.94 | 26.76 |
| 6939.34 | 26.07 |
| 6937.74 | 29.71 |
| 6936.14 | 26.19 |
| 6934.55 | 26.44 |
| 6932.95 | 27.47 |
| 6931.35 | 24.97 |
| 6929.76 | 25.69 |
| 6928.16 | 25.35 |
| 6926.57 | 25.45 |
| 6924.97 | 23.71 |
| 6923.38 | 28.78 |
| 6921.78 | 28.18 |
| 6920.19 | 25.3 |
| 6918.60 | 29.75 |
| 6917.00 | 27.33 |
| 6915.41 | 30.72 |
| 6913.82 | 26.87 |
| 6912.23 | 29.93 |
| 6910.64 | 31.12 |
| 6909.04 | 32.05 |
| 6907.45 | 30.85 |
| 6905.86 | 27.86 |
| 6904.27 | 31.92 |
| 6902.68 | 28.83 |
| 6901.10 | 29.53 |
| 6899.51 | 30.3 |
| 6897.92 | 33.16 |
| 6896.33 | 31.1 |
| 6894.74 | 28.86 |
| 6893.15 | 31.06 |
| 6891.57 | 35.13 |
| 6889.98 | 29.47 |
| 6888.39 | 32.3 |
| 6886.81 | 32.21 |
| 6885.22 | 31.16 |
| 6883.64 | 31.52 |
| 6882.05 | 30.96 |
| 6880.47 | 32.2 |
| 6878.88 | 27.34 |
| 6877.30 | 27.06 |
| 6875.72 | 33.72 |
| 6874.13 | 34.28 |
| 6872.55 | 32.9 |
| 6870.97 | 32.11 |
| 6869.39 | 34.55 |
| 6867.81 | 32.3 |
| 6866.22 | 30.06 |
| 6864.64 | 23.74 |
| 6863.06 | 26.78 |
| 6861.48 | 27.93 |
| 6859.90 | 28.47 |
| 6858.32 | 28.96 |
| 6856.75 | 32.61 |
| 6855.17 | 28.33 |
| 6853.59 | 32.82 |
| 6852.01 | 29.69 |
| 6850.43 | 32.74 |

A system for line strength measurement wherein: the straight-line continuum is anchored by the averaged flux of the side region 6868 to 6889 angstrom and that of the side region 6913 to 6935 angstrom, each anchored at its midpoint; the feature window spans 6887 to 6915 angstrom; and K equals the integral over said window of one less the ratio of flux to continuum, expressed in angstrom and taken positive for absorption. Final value -1.3 angstrom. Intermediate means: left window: 31.7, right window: 26.9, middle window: 30.6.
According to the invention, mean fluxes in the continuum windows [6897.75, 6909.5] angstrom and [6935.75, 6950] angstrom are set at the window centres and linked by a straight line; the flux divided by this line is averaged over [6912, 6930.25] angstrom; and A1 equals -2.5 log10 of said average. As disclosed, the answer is 0.07 mag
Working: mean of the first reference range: 30.4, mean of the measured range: 27.2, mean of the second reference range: 27.2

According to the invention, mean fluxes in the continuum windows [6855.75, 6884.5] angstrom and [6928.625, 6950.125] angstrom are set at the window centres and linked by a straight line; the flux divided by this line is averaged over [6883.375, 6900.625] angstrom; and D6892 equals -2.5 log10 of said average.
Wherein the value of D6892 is -0.08 mag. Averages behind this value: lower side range 30.4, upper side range 26.9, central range 31.4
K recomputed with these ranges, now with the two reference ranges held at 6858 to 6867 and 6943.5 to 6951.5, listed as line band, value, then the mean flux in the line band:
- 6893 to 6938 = -1.7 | 28.5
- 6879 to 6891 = -1.6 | 31.2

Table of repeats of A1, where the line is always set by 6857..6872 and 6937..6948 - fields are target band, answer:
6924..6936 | 0.08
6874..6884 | -0.06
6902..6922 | -0.04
